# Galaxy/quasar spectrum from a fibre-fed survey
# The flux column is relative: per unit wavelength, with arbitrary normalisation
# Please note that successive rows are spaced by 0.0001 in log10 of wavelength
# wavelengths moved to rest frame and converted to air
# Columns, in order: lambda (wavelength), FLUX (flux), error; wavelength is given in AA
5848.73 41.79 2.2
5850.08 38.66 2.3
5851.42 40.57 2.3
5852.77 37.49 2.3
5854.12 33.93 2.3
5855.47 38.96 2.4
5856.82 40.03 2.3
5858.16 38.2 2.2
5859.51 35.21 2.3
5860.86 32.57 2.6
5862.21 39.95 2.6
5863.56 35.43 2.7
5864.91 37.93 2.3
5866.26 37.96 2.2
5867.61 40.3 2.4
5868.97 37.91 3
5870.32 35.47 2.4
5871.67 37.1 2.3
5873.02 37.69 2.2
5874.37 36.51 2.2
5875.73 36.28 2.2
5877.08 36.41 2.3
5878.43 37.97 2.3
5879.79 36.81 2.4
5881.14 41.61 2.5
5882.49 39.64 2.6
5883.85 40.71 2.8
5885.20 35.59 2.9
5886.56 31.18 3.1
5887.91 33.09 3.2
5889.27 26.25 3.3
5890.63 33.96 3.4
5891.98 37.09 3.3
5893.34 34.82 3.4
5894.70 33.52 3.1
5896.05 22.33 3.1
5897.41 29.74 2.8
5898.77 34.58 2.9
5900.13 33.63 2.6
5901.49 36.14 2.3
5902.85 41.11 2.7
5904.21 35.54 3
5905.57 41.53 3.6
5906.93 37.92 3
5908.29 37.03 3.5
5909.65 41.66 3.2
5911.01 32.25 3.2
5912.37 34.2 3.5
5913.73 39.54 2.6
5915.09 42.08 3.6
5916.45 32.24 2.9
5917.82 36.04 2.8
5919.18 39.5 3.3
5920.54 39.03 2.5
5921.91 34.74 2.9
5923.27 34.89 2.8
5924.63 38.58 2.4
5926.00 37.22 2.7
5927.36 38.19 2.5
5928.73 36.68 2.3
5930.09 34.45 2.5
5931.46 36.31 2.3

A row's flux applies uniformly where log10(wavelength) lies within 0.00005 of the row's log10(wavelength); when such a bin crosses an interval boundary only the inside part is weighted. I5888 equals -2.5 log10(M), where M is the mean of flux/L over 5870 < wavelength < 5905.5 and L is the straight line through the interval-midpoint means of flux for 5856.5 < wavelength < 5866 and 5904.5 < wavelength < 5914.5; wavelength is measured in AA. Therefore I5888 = 0.063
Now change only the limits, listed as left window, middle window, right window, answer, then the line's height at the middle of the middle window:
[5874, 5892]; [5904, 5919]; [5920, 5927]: -0.024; 36.6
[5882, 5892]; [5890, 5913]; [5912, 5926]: 0.017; 35.7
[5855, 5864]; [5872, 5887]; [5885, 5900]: -0.103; 34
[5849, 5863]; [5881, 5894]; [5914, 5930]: 0.069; 37.4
